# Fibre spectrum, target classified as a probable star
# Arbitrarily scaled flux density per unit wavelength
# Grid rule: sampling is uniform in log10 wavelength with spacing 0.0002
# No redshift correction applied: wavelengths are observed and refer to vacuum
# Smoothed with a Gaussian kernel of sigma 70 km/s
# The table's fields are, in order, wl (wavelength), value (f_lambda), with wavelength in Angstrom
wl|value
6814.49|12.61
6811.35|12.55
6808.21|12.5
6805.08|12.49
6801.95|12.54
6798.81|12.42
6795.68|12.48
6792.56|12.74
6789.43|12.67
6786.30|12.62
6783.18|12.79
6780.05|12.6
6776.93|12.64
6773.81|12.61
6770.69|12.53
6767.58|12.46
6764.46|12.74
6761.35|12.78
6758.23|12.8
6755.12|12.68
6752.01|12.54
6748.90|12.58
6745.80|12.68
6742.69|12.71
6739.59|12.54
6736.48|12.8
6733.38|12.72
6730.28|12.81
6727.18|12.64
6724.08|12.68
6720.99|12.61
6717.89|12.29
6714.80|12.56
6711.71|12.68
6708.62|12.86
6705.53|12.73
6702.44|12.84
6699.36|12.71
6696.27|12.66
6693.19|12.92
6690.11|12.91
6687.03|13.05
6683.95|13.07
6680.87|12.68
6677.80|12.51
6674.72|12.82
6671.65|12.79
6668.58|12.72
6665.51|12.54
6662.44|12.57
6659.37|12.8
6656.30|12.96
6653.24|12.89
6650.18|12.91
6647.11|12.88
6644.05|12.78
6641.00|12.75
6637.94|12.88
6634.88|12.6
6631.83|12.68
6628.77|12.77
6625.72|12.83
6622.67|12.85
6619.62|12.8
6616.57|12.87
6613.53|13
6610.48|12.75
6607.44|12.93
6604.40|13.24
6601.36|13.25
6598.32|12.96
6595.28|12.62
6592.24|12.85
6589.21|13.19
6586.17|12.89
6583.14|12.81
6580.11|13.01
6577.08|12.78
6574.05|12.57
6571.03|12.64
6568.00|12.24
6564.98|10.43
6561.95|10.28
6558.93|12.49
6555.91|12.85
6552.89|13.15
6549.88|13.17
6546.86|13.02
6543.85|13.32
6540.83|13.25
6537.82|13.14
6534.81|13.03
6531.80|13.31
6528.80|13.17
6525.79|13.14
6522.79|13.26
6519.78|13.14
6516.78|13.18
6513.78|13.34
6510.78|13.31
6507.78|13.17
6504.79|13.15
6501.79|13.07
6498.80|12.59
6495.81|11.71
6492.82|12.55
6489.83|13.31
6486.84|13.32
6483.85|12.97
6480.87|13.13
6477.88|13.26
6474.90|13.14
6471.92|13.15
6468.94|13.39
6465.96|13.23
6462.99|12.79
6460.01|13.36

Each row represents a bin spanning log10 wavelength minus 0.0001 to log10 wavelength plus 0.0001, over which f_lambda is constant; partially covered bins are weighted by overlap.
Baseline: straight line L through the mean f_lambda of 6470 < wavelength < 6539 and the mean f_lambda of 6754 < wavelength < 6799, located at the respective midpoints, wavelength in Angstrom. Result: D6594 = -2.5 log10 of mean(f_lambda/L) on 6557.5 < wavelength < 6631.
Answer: 0.03 mag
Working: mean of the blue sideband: 13.1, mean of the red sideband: 12.6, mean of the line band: 12.6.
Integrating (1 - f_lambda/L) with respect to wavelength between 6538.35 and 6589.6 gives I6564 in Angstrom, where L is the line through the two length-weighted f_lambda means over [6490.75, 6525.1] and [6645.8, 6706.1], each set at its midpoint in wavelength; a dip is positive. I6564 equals 1.3 Angstrom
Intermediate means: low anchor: 13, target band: 12.6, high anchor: 12.8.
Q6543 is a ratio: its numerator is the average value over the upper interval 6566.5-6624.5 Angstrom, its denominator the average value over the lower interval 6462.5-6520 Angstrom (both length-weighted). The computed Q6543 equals 0.99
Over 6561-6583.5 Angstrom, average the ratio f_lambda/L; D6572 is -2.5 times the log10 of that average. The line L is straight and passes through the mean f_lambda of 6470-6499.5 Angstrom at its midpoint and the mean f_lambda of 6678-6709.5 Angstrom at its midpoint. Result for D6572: 0.07 mag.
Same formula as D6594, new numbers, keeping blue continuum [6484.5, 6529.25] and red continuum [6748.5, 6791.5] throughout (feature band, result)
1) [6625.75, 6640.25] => 0.01 mag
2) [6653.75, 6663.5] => 0.00 mag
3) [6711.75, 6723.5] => 0.02 mag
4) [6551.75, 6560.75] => 0.02 mag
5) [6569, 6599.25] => 0.01 mag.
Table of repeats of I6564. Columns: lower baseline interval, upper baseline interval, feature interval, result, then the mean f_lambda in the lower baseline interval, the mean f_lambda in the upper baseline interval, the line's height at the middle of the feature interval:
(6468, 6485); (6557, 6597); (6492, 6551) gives -1.1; 13.2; 12.4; 12.8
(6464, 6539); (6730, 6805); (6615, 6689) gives 0.2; 13.1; 12.6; 12.8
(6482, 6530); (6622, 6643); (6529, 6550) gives -0.4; 13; 12.8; 13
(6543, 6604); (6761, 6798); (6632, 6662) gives -0.4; 12.6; 12.6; 12.6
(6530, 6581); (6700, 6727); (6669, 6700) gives -0.4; 12.6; 12.7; 12.7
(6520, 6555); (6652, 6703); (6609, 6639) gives 0.3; 13.2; 12.8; 12.9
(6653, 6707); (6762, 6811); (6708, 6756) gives 0.2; 12.8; 12.6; 12.7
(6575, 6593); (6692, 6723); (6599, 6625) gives -0.2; 12.9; 12.7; 12.9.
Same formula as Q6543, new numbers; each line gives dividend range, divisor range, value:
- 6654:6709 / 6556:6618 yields 1.01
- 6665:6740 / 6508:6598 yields 0.99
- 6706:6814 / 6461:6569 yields 0.98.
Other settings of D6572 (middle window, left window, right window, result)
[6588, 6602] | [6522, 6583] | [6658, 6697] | -0.019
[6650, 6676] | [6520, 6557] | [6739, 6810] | 0.008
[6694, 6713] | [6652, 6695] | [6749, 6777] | -0.001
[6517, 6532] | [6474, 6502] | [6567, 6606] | -0.026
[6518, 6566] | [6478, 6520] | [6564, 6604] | 0.005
